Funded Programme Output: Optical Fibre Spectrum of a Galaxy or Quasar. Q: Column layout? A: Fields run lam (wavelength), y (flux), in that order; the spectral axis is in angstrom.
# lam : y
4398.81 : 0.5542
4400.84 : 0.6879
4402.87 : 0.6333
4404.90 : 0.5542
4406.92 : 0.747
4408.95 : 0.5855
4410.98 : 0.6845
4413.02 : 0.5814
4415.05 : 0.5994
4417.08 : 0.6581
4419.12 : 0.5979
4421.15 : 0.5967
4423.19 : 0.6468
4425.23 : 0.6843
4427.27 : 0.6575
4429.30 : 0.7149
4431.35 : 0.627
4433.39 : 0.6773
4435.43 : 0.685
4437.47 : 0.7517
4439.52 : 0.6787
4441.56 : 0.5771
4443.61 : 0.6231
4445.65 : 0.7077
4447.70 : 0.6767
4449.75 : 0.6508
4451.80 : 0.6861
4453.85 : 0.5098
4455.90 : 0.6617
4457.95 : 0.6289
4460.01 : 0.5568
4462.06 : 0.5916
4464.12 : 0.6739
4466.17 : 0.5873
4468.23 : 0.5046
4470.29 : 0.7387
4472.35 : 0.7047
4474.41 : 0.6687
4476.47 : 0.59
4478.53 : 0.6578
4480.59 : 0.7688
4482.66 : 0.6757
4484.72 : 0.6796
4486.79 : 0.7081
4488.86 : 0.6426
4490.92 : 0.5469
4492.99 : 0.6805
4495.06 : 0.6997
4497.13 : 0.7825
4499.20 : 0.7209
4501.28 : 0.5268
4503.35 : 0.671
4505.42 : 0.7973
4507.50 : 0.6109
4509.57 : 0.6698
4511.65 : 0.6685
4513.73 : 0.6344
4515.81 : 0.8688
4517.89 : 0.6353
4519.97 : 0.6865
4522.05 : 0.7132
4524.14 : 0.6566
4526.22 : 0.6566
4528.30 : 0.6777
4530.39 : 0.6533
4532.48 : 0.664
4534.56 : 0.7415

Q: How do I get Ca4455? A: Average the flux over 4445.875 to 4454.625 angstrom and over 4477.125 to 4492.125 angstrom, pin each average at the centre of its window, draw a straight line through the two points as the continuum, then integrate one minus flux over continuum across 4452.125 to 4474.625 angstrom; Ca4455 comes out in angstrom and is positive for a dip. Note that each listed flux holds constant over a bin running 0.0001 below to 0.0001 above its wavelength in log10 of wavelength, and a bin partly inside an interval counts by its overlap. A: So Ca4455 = 1.0 angstrom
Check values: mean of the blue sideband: 0.641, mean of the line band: 0.621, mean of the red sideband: 0.667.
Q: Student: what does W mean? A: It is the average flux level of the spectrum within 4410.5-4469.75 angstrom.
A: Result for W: 0.637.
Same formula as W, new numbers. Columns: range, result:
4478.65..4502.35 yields 0.675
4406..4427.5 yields 0.639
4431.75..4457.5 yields 0.656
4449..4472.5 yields 0.621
